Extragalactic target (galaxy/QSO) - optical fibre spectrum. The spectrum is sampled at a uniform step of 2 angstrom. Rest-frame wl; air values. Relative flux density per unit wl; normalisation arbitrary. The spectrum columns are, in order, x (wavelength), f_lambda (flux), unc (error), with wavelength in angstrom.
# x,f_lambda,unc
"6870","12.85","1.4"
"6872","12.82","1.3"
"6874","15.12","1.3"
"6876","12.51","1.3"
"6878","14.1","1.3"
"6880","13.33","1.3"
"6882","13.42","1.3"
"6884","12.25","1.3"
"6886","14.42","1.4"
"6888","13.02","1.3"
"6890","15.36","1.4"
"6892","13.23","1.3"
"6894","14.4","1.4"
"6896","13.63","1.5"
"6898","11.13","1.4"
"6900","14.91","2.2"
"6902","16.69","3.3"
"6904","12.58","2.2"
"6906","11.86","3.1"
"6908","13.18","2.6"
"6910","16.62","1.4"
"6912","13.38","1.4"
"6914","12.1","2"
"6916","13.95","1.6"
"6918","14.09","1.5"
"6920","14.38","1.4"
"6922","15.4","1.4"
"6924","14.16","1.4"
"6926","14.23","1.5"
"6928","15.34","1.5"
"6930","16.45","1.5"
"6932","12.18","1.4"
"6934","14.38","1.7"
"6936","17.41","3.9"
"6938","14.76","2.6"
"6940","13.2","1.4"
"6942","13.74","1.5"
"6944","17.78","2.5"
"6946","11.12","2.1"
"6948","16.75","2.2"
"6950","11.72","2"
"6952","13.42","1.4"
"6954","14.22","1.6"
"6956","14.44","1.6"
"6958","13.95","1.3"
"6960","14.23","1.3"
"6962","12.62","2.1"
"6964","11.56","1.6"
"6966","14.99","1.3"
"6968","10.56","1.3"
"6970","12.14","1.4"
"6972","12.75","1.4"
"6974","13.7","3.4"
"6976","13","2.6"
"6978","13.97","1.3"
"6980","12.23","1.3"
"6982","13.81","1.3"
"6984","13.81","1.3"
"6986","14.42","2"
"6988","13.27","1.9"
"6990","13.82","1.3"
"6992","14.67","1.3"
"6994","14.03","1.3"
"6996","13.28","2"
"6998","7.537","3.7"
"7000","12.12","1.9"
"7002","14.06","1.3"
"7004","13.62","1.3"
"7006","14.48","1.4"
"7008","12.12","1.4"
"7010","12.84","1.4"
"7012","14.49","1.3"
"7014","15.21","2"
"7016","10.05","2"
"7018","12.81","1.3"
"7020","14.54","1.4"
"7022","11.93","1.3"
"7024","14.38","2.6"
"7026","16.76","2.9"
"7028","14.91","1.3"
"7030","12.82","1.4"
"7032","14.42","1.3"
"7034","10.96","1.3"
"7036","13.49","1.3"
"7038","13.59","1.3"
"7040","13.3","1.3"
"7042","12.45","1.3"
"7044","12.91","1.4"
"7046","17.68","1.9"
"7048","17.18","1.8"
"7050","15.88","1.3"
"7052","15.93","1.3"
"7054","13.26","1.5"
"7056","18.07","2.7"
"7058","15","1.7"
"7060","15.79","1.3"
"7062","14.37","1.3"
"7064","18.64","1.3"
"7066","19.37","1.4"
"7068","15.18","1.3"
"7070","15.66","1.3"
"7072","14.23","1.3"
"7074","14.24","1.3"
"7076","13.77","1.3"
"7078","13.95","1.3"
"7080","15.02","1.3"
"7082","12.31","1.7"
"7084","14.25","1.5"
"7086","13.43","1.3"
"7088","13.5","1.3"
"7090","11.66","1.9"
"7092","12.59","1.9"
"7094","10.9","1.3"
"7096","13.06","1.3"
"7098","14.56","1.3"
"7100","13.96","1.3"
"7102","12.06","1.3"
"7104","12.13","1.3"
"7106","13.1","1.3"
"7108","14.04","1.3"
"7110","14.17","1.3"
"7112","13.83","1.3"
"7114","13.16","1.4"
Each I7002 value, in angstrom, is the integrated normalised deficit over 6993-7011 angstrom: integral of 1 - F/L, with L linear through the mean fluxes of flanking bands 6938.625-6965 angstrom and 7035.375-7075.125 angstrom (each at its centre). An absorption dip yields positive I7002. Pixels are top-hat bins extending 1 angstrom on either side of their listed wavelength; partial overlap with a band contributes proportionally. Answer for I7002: 2.3 angstrom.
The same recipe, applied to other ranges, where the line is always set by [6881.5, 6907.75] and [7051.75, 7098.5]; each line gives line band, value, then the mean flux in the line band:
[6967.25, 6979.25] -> 1.1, 12.7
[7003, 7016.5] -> 0.8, 13.4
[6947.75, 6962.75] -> 0.1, 13.8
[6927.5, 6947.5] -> -1.2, 14.7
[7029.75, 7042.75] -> 1.2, 13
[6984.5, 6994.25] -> 0.0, 14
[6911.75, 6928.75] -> -0.5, 14.1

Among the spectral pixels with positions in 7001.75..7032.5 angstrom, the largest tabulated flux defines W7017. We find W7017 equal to 16.76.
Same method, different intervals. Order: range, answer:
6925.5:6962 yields 17.78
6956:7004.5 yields 14.99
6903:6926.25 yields 16.62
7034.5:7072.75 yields 19.37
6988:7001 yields 14.67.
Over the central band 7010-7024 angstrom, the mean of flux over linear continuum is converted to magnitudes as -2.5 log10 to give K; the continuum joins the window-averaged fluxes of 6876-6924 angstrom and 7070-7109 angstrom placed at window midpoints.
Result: 0.02 mag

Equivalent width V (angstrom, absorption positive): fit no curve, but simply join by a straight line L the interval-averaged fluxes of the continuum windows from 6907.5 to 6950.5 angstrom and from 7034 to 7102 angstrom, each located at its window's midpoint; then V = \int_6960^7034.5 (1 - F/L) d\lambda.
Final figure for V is 6.1 angstrom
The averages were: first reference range 14.4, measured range 13.2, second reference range 14.4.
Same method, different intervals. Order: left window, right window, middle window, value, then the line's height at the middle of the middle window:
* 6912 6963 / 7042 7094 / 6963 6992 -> 2.4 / 14.4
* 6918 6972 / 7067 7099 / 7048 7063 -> -2.0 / 13.7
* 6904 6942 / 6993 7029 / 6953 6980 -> 1.1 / 13.8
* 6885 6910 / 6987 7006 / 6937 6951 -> -0.7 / 13.4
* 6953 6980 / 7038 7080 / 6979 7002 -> 1.2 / 13.7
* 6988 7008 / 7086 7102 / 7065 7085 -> -2.9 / 12.9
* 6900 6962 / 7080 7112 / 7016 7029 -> -0.3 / 13.6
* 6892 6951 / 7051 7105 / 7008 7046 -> 2.0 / 14.3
